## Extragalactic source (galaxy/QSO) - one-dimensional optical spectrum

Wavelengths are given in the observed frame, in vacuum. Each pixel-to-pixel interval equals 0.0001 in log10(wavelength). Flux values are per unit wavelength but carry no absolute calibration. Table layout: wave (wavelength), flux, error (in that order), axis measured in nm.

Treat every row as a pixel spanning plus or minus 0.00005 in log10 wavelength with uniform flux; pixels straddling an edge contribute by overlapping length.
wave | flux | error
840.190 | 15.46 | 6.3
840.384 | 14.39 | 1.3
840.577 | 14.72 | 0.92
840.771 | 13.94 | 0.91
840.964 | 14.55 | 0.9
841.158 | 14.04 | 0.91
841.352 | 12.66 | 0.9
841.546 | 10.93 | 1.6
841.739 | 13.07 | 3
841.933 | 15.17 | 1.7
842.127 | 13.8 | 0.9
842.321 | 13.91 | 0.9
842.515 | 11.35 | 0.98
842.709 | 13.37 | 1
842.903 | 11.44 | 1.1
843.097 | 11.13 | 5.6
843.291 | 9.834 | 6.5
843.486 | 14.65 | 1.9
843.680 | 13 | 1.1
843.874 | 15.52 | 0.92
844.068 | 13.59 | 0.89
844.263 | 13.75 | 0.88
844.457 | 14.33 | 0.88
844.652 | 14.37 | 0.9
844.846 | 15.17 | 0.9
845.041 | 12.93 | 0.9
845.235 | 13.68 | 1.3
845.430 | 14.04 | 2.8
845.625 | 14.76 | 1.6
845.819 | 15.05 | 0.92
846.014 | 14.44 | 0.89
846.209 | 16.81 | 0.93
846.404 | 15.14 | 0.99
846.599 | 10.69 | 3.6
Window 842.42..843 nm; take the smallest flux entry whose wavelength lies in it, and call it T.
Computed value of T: 11.35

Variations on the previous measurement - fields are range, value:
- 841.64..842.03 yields 13.07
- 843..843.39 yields 9.834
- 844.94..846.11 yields 12.93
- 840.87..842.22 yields 10.93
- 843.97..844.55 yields 13.59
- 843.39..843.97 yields 13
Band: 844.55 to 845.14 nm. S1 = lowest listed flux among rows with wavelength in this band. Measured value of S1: 12.93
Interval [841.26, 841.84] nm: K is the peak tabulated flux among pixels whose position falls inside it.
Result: 13.07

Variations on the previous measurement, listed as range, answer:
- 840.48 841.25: 14.72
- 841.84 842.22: 15.17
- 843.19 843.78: 14.65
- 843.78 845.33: 15.52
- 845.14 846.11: 15.05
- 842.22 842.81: 13.91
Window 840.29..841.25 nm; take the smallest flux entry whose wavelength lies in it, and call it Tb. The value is 13.94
